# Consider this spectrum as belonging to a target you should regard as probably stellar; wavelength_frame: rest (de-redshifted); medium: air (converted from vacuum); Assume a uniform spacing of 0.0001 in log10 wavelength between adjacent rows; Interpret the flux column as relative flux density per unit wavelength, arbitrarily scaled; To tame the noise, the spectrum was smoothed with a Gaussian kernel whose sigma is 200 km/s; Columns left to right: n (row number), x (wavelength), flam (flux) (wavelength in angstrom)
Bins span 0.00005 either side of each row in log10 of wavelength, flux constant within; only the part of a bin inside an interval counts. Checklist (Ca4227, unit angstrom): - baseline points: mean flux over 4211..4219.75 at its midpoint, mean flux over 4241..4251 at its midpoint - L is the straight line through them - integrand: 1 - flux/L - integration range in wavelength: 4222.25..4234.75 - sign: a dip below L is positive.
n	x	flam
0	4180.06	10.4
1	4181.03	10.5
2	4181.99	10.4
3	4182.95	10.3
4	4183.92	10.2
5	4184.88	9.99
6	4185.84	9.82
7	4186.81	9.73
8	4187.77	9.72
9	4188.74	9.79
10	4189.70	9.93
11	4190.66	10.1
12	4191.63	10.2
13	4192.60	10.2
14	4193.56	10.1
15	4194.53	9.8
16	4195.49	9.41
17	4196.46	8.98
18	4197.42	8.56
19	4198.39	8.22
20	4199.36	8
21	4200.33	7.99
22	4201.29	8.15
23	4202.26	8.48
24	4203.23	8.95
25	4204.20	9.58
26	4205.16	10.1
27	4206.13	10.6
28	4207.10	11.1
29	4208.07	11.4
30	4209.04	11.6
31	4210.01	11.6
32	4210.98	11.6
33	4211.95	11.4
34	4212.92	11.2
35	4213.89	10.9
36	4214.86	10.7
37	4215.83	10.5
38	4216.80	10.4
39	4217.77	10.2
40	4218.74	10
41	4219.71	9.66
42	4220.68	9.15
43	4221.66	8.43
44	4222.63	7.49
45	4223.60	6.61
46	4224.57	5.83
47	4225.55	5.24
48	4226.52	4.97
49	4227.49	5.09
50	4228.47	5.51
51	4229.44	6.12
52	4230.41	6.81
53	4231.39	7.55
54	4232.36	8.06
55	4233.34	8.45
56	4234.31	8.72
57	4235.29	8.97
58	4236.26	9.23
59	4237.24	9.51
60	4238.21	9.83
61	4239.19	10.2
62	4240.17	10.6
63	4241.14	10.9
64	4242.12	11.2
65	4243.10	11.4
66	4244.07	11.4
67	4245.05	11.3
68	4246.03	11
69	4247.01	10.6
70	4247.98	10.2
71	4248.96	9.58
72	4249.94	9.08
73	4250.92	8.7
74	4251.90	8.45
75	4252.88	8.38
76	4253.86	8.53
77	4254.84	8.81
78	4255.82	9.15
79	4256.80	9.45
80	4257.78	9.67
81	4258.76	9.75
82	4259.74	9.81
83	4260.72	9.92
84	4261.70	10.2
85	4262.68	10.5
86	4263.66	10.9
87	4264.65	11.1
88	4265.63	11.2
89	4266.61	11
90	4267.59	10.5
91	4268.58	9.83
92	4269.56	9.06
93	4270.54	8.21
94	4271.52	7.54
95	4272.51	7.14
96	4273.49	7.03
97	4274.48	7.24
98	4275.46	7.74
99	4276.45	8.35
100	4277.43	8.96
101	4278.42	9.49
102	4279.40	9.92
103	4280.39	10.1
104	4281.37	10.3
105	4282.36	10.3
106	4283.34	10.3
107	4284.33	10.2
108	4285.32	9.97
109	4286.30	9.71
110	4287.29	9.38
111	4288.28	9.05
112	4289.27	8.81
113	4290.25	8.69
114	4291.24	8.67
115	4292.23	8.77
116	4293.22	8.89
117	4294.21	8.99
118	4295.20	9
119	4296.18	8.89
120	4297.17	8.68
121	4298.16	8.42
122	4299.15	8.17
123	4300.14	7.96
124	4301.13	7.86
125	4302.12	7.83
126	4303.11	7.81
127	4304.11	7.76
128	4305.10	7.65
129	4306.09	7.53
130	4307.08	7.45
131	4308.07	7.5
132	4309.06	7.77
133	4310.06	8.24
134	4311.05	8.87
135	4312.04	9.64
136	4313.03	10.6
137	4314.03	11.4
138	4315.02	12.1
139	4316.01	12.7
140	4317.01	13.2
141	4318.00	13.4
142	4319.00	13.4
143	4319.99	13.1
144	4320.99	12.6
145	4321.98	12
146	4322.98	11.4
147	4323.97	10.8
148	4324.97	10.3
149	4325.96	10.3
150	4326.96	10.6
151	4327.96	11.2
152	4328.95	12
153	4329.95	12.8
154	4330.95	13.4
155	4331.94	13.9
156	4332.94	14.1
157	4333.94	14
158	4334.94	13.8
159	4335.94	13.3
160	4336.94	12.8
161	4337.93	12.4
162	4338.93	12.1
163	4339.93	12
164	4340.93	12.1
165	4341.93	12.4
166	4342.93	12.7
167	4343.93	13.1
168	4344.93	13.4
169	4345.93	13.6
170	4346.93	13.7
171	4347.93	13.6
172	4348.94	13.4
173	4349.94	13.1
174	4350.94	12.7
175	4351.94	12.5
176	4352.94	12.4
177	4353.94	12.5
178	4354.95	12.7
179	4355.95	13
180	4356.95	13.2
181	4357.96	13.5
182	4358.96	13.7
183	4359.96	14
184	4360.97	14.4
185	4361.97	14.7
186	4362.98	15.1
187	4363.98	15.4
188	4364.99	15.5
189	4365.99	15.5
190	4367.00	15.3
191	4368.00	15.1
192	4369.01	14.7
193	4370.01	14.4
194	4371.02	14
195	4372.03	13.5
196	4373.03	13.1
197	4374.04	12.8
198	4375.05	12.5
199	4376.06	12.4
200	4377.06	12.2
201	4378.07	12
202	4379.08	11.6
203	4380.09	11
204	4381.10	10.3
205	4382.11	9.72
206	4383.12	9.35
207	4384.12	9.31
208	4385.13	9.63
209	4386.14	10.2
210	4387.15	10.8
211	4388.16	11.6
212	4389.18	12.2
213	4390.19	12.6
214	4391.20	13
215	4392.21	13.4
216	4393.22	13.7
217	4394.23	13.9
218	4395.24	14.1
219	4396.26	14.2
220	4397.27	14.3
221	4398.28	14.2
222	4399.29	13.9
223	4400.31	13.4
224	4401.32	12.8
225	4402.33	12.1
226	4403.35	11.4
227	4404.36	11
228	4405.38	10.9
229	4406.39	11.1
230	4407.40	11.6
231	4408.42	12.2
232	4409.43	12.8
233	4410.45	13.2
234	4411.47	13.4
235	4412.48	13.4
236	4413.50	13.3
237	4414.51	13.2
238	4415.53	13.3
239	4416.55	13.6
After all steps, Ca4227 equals 4.7 angstrom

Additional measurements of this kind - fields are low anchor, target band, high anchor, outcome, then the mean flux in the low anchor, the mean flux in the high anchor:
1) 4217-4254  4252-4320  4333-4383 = 7.7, 8.78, 13.2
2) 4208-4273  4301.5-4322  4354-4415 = 1.9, 9.36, 12.9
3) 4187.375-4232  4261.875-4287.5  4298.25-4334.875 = 1.4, 9.08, 10.6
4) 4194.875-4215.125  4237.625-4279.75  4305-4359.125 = 4.5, 9.92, 12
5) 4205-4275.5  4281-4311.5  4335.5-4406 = 6.0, 9.35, 12.9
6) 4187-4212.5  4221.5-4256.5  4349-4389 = 6.2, 9.83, 12.8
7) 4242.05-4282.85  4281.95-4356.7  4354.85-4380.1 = 5.8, 9.58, 13.7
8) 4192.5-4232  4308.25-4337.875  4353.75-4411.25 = -0.8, 8.96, 12.8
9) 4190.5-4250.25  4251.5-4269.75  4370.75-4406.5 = 0.4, 9.33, 12.2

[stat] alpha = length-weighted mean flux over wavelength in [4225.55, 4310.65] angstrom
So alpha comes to 8.97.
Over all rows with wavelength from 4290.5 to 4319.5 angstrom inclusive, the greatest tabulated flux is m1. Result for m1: 13.4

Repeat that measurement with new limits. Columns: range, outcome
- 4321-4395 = 15.5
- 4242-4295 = 11.4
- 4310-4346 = 14.1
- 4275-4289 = 10.3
